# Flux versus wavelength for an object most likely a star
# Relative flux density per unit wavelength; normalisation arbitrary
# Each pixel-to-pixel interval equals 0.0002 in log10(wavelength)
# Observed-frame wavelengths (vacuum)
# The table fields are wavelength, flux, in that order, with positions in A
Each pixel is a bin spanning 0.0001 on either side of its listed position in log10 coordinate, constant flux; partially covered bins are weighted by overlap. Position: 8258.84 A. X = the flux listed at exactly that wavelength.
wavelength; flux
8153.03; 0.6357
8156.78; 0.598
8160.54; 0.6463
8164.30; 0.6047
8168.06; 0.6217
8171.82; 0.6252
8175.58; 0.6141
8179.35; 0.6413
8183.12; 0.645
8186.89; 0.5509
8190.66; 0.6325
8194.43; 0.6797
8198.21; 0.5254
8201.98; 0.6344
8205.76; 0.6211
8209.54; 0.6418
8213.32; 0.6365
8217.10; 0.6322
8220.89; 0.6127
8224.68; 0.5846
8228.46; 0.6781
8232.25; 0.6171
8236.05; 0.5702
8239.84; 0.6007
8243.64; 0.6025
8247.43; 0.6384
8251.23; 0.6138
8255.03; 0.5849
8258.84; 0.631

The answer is 0.631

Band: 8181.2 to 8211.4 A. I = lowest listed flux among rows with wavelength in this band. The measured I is 0.5254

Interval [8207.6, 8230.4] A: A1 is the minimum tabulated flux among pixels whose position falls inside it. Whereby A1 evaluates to 0.5846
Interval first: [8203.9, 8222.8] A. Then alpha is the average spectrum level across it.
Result 0.629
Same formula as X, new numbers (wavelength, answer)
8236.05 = 0.5702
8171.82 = 0.6252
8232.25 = 0.6171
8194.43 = 0.6797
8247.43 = 0.6384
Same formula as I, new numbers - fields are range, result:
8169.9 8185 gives 0.6141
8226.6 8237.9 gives 0.5702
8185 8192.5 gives 0.5509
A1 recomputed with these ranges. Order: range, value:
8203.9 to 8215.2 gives 0.6211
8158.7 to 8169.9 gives 0.6047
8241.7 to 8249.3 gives 0.6025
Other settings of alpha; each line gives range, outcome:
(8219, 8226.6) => 0.599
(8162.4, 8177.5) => 0.617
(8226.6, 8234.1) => 0.648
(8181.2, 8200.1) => 0.607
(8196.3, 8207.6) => 0.594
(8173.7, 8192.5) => 0.617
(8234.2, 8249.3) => 0.603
